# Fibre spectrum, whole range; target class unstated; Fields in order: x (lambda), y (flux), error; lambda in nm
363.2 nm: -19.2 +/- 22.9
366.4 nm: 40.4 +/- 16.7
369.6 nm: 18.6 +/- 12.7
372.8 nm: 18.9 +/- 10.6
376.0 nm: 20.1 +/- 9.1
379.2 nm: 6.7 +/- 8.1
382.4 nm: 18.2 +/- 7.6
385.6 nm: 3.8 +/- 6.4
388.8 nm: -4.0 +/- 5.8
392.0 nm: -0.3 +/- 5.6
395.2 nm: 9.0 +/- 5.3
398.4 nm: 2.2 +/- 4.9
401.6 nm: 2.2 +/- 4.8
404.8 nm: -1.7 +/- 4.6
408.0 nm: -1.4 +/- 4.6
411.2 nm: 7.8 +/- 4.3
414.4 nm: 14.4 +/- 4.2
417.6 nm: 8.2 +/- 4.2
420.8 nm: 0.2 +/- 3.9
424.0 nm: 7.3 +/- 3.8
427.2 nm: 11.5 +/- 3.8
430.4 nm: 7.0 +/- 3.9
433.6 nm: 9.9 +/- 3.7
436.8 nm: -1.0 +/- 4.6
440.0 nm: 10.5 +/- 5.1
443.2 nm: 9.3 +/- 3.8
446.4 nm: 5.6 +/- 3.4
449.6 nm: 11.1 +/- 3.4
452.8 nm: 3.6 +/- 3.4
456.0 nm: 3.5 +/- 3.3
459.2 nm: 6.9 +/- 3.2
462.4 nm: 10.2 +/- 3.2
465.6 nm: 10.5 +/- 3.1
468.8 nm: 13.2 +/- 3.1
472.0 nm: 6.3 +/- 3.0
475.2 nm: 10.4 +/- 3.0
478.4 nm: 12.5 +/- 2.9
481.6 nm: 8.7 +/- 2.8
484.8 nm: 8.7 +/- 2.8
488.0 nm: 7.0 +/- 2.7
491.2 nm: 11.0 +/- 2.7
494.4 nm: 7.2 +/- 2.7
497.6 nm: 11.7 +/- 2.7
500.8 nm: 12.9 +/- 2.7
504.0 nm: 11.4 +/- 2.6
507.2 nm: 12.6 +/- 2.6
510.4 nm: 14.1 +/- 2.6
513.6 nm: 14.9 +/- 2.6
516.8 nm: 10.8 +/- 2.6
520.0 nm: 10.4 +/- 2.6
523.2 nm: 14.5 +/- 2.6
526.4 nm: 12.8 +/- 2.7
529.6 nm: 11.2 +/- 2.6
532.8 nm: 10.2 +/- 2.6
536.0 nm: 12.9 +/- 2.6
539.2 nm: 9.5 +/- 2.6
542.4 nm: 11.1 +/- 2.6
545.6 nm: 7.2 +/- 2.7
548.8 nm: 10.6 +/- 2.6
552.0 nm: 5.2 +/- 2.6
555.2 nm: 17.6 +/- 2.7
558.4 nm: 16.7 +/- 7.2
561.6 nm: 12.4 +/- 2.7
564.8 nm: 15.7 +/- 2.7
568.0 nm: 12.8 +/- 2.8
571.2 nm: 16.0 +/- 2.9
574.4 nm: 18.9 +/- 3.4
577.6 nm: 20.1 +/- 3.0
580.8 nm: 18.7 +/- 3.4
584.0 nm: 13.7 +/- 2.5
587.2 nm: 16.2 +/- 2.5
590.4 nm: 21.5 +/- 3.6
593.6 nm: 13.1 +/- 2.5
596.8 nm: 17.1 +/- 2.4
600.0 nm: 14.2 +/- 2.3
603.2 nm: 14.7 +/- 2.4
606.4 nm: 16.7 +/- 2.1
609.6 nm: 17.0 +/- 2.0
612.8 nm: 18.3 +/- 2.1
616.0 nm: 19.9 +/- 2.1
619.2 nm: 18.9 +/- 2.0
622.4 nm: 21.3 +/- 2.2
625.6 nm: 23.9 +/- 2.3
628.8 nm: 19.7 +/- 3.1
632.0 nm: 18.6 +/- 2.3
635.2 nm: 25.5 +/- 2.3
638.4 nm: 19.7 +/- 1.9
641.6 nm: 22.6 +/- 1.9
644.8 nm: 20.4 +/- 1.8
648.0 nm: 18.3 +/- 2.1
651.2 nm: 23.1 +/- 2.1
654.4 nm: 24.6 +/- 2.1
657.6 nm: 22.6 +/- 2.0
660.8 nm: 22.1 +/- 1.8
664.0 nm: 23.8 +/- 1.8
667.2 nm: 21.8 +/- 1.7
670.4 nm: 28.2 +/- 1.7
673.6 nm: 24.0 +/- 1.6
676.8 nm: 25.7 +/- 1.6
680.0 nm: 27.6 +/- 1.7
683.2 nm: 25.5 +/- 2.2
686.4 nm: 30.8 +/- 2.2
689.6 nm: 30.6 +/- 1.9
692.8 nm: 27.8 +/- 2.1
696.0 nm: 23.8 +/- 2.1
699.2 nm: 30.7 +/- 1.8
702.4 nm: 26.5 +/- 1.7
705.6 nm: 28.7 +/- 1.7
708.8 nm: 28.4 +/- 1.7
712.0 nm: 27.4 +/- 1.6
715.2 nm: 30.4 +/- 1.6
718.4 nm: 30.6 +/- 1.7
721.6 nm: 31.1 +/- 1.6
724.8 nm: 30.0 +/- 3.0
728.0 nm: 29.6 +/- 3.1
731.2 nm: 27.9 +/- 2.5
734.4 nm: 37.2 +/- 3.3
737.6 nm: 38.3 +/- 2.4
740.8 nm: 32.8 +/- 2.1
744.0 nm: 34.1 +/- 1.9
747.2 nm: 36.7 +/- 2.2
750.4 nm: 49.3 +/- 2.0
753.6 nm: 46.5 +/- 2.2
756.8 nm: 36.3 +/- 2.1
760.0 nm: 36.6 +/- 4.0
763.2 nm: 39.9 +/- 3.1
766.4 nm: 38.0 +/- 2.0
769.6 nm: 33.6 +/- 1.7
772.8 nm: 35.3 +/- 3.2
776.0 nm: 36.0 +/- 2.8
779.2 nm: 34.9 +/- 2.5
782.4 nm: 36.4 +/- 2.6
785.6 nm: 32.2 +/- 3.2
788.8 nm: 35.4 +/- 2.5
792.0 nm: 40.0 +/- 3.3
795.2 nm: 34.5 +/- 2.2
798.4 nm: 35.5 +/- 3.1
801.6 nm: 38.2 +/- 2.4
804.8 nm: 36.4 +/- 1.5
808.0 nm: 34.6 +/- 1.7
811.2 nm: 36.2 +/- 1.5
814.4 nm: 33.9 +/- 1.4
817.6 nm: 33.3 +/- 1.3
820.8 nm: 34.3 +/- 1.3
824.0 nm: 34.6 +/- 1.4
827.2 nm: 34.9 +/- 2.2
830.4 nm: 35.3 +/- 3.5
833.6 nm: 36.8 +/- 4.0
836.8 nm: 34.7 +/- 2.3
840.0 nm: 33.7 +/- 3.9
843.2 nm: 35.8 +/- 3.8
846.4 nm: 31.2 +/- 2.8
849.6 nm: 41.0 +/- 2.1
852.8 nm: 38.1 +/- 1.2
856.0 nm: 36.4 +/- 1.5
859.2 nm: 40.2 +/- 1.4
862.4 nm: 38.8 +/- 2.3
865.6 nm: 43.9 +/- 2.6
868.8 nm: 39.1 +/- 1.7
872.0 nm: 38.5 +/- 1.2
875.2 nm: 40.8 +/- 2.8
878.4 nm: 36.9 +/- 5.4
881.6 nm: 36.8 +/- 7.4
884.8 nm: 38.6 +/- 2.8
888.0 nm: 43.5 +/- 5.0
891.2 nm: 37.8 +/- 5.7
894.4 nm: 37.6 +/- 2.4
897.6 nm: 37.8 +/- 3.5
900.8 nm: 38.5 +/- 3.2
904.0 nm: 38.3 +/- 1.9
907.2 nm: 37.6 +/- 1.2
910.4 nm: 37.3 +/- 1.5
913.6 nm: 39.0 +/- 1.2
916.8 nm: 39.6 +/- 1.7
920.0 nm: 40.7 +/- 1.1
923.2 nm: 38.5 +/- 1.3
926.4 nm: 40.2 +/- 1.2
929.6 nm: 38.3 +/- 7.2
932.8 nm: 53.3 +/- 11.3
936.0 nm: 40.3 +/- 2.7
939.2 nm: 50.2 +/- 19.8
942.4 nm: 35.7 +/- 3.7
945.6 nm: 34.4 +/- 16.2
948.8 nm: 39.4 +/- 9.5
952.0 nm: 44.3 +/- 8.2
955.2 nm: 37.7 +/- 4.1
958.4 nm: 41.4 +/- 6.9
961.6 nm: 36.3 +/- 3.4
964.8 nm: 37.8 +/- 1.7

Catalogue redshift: 0.32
